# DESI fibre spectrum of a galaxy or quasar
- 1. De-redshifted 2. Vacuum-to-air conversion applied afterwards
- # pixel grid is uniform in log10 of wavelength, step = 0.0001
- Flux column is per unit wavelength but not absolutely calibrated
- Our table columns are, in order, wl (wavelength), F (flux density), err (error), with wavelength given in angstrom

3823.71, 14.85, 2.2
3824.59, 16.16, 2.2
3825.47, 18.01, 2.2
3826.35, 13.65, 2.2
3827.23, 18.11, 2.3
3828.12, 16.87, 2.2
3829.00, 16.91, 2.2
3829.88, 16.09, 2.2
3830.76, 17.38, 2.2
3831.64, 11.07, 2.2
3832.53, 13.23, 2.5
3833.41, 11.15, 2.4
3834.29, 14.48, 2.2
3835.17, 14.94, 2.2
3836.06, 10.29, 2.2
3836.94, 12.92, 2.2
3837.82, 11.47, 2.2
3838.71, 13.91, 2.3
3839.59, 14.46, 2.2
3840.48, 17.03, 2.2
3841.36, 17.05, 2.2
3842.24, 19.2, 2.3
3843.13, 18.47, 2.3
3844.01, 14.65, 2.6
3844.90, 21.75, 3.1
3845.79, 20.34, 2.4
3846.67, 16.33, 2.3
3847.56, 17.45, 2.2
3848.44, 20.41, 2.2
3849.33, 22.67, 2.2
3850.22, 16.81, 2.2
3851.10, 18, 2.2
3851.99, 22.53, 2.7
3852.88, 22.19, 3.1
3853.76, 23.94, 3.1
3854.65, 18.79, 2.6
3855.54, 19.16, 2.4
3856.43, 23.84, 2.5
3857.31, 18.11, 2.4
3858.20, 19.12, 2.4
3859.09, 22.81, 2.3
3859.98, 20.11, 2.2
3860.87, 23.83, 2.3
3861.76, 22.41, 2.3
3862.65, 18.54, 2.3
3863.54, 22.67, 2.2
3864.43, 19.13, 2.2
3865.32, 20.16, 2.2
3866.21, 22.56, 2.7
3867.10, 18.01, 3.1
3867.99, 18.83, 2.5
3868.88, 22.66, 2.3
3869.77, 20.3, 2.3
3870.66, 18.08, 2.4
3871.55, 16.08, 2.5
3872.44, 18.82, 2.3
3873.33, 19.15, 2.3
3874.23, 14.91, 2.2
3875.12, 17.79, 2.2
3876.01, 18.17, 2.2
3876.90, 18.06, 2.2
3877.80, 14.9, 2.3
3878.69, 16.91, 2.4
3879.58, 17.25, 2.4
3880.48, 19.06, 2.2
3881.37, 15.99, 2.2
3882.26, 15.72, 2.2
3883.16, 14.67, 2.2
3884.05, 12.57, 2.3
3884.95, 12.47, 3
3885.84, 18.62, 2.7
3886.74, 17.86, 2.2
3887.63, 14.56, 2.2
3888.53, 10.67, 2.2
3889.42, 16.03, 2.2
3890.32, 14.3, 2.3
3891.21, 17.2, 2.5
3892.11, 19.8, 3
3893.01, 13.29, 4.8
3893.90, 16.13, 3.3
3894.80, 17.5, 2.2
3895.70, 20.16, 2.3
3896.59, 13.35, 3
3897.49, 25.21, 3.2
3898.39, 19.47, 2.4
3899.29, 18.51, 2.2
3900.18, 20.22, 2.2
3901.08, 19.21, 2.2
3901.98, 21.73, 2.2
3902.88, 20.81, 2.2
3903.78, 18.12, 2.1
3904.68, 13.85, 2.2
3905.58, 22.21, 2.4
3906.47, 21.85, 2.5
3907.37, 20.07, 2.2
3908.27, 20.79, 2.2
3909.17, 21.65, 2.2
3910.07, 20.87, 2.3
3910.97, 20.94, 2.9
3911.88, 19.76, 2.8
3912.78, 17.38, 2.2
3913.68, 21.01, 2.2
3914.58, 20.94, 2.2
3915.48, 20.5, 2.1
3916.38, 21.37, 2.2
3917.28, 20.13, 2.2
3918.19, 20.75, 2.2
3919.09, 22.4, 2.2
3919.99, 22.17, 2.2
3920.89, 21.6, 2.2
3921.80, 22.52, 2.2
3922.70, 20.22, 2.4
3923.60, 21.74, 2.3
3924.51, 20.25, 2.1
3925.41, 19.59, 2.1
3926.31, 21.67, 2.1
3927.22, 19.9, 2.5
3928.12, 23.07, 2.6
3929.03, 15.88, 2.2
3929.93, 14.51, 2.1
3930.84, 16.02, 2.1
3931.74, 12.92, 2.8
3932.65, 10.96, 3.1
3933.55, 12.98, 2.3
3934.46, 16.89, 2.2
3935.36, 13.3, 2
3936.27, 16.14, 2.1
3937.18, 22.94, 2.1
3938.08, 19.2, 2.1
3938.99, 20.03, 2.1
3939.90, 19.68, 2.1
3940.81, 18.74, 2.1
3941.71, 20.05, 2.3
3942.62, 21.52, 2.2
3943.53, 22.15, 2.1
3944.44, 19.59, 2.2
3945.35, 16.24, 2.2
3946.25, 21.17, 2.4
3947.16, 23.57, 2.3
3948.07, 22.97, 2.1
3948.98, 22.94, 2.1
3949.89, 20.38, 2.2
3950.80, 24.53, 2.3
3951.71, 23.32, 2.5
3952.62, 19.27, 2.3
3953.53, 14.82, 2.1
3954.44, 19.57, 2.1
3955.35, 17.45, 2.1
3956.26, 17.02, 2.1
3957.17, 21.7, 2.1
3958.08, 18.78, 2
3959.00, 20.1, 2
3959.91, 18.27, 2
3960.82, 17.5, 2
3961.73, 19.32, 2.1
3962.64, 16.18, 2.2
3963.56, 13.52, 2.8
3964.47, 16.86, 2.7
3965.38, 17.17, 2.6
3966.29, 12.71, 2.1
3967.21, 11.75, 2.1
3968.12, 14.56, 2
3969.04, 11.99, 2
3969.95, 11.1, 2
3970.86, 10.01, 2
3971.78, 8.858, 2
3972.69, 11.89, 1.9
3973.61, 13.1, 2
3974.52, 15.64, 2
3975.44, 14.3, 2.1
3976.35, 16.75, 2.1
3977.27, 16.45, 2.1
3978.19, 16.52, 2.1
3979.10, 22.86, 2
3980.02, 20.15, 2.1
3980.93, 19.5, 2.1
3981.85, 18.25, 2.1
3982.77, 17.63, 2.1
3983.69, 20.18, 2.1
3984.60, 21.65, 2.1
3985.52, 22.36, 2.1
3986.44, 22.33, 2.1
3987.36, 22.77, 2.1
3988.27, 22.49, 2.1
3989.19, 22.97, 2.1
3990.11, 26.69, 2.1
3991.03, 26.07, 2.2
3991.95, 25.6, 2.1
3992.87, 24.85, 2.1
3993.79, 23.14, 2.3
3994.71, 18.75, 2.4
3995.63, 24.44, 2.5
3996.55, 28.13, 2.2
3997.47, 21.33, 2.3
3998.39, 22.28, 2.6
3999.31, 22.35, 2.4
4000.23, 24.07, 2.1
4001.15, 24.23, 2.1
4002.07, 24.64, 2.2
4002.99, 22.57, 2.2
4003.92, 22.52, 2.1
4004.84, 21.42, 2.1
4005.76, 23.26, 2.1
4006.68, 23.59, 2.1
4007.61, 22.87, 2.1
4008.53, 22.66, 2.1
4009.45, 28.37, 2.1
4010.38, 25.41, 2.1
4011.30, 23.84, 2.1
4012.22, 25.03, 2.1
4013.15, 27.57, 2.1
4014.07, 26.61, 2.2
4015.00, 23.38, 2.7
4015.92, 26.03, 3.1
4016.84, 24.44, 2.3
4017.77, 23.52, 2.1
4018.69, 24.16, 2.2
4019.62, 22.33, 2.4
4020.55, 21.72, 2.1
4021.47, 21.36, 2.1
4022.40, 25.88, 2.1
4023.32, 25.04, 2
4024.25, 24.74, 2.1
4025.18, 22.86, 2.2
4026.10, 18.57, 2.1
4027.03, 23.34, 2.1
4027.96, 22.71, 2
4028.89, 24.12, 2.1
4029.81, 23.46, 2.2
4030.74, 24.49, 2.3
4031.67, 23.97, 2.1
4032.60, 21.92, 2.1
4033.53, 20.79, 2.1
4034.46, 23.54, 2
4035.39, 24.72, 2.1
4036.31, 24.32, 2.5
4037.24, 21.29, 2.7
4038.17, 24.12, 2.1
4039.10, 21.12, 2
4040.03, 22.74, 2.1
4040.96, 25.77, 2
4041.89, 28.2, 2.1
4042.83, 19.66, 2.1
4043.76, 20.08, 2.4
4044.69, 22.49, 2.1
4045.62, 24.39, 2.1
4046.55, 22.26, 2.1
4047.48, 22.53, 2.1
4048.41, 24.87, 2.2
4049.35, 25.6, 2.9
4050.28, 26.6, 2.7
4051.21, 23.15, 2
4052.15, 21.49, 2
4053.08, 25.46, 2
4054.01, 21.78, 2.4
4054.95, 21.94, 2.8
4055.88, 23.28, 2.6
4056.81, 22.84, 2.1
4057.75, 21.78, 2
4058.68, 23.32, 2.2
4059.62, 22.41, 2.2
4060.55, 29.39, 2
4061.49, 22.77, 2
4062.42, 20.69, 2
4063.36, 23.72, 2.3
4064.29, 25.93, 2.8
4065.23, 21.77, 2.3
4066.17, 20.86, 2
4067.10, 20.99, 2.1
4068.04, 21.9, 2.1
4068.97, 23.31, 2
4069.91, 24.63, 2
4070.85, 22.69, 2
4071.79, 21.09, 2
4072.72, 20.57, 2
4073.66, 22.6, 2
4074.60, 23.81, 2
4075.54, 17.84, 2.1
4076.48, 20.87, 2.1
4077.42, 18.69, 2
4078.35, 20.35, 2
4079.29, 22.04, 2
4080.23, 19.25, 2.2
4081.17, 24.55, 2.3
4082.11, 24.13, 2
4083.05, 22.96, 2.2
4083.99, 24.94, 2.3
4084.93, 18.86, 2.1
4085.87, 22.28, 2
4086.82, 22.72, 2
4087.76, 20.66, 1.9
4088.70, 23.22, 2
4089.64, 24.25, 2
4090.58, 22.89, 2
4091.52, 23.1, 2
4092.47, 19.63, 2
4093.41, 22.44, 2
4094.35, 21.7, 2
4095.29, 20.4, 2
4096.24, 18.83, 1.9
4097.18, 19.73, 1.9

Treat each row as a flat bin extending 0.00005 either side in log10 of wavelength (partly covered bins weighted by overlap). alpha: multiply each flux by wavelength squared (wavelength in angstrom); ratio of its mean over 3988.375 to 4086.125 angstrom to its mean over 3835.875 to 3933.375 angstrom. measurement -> 1.3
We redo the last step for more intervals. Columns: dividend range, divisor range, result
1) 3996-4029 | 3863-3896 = 1.47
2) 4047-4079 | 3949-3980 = 1.43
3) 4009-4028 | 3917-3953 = 1.29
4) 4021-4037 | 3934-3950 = 1.22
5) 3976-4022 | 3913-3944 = 1.23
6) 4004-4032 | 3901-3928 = 1.22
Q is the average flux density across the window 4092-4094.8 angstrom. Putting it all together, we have 21.3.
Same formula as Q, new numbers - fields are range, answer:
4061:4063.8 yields 22.4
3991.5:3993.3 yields 25.2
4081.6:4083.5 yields 23.6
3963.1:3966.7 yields 15.1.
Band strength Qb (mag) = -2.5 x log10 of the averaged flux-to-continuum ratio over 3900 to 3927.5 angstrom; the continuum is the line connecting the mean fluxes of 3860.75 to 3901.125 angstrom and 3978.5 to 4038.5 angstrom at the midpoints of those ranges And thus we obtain -0.07 mag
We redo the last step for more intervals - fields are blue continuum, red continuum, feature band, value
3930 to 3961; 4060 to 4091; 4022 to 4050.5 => -0.102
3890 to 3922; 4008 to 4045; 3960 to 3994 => 0.224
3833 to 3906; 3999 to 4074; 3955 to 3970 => 0.269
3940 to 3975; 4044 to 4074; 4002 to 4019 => -0.188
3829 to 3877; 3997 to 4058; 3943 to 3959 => 0.044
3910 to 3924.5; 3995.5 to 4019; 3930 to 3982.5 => 0.269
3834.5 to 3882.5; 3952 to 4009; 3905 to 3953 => -0.047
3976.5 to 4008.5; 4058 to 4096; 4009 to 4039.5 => -0.072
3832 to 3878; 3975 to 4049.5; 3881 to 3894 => 0.251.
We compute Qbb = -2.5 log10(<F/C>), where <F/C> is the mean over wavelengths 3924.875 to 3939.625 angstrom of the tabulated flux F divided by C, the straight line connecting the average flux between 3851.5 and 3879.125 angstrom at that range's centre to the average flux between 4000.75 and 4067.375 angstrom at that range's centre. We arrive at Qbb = 0.22 mag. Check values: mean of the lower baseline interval 19.8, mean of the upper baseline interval 23.5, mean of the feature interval 17.3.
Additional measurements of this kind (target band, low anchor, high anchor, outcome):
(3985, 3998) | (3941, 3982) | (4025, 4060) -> -0.20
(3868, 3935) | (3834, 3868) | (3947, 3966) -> 0.04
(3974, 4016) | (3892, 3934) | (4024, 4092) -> -0.06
